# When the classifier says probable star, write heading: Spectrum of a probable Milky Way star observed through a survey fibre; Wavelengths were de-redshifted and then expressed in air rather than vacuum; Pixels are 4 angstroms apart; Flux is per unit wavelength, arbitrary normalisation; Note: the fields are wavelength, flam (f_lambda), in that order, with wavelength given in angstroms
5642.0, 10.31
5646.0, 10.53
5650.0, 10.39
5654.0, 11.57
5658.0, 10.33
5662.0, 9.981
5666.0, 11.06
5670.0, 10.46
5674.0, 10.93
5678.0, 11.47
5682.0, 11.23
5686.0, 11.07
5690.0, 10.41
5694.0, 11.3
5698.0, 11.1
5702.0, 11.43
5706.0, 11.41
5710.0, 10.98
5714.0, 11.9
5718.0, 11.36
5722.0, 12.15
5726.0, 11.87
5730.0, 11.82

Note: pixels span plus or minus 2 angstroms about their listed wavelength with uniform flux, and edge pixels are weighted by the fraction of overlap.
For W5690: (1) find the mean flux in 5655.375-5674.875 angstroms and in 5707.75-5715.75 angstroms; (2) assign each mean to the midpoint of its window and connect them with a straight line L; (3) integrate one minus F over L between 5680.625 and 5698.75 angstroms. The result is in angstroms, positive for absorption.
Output 0.0 angstroms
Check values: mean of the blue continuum 10.6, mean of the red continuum 11.4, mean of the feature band 11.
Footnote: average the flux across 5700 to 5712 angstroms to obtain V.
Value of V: 11.3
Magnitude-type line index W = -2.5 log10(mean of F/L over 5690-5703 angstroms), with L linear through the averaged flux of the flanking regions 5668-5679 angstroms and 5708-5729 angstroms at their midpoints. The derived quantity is 0.02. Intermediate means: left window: 10.9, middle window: 11.1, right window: 11.7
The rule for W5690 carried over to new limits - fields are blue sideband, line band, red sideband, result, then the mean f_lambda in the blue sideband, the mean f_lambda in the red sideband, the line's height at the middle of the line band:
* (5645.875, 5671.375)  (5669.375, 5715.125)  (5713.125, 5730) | 0.5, 10.6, 11.8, 11.3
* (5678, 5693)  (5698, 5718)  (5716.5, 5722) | 0.1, 11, 11.6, 11.4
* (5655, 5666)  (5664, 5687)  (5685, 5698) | -0.7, 10.4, 10.9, 10.7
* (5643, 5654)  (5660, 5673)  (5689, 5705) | 0.4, 10.6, 11.1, 10.8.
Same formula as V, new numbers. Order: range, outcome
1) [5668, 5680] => 11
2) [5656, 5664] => 10.2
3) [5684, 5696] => 10.9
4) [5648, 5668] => 10.7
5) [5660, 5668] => 10.5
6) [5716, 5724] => 11.8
